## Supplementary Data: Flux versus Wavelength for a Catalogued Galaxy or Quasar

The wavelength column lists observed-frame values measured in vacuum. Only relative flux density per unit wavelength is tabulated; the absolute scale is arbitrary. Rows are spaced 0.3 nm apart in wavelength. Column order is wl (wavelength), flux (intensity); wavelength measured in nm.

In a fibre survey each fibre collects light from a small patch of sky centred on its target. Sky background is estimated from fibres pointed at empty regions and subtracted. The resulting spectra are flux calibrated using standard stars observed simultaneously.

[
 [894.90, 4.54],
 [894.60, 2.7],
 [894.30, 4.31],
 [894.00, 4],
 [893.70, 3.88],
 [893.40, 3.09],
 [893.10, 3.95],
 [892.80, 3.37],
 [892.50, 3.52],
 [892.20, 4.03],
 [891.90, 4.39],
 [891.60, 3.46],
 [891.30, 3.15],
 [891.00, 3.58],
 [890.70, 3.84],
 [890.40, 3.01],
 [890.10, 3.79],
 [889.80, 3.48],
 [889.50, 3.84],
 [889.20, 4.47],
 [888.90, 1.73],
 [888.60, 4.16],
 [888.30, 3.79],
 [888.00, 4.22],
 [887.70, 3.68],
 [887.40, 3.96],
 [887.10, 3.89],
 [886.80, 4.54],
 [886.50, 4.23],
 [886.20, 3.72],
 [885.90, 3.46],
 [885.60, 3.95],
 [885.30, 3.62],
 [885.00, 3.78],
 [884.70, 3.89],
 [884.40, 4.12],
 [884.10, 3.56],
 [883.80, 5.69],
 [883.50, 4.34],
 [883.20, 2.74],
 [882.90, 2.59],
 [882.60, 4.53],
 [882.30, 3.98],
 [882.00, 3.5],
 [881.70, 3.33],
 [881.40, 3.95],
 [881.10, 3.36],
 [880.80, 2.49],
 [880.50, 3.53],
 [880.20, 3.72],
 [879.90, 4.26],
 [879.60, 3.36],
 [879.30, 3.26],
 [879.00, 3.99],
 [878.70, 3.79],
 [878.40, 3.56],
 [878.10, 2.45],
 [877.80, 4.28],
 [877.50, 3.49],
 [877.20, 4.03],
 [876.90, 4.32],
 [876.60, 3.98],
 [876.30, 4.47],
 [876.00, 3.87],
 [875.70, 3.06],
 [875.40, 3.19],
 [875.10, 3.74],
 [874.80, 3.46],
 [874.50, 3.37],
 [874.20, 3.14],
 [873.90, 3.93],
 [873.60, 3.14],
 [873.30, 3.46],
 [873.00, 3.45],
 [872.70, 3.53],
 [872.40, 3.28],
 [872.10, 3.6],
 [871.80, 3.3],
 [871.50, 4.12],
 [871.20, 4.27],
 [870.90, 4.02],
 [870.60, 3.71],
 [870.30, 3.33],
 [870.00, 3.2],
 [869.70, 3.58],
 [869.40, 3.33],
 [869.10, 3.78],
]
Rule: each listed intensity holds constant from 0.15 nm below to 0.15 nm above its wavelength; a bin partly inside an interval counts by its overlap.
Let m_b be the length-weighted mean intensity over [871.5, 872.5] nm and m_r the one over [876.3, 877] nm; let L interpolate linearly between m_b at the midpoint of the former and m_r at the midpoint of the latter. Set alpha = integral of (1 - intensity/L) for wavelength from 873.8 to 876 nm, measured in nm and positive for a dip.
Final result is 0.28 nm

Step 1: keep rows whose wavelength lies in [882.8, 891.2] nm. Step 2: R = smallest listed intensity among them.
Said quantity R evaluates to 1.73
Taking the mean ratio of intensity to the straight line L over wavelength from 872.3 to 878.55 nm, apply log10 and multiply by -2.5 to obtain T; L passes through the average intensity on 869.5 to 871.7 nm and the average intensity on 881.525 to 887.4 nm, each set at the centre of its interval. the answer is 0.06 mag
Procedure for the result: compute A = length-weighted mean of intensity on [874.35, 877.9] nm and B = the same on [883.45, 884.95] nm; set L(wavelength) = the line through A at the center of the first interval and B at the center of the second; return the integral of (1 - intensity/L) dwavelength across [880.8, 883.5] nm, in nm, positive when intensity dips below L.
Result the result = 0.43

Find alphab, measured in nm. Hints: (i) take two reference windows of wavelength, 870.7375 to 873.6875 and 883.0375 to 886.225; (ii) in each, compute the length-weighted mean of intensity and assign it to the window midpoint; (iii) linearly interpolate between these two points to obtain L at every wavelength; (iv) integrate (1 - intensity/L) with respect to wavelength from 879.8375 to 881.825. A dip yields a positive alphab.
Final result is 0.17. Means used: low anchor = 3.63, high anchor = 3.9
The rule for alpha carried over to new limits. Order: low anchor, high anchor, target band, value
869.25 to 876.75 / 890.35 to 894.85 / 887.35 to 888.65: -0.11 nm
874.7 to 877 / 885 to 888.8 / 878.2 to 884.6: 0.23 nm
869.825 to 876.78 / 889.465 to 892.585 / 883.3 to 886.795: -0.40 nm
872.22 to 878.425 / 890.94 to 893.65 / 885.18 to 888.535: -0.29 nm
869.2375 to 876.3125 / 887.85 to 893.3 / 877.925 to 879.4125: 0.06 nm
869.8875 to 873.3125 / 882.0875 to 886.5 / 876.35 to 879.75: 0.03 nm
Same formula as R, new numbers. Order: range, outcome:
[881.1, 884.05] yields 2.59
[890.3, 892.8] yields 3.01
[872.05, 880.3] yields 2.45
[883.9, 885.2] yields 3.56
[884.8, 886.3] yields 3.46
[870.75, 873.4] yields 3.28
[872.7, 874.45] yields 3.14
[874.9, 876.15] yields 3.06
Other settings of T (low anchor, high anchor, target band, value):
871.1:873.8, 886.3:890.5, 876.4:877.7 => -0.103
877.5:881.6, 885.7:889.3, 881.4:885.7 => -0.045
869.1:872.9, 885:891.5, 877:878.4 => 0.019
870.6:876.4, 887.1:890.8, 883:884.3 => -0.108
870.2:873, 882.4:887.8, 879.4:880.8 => 0.074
